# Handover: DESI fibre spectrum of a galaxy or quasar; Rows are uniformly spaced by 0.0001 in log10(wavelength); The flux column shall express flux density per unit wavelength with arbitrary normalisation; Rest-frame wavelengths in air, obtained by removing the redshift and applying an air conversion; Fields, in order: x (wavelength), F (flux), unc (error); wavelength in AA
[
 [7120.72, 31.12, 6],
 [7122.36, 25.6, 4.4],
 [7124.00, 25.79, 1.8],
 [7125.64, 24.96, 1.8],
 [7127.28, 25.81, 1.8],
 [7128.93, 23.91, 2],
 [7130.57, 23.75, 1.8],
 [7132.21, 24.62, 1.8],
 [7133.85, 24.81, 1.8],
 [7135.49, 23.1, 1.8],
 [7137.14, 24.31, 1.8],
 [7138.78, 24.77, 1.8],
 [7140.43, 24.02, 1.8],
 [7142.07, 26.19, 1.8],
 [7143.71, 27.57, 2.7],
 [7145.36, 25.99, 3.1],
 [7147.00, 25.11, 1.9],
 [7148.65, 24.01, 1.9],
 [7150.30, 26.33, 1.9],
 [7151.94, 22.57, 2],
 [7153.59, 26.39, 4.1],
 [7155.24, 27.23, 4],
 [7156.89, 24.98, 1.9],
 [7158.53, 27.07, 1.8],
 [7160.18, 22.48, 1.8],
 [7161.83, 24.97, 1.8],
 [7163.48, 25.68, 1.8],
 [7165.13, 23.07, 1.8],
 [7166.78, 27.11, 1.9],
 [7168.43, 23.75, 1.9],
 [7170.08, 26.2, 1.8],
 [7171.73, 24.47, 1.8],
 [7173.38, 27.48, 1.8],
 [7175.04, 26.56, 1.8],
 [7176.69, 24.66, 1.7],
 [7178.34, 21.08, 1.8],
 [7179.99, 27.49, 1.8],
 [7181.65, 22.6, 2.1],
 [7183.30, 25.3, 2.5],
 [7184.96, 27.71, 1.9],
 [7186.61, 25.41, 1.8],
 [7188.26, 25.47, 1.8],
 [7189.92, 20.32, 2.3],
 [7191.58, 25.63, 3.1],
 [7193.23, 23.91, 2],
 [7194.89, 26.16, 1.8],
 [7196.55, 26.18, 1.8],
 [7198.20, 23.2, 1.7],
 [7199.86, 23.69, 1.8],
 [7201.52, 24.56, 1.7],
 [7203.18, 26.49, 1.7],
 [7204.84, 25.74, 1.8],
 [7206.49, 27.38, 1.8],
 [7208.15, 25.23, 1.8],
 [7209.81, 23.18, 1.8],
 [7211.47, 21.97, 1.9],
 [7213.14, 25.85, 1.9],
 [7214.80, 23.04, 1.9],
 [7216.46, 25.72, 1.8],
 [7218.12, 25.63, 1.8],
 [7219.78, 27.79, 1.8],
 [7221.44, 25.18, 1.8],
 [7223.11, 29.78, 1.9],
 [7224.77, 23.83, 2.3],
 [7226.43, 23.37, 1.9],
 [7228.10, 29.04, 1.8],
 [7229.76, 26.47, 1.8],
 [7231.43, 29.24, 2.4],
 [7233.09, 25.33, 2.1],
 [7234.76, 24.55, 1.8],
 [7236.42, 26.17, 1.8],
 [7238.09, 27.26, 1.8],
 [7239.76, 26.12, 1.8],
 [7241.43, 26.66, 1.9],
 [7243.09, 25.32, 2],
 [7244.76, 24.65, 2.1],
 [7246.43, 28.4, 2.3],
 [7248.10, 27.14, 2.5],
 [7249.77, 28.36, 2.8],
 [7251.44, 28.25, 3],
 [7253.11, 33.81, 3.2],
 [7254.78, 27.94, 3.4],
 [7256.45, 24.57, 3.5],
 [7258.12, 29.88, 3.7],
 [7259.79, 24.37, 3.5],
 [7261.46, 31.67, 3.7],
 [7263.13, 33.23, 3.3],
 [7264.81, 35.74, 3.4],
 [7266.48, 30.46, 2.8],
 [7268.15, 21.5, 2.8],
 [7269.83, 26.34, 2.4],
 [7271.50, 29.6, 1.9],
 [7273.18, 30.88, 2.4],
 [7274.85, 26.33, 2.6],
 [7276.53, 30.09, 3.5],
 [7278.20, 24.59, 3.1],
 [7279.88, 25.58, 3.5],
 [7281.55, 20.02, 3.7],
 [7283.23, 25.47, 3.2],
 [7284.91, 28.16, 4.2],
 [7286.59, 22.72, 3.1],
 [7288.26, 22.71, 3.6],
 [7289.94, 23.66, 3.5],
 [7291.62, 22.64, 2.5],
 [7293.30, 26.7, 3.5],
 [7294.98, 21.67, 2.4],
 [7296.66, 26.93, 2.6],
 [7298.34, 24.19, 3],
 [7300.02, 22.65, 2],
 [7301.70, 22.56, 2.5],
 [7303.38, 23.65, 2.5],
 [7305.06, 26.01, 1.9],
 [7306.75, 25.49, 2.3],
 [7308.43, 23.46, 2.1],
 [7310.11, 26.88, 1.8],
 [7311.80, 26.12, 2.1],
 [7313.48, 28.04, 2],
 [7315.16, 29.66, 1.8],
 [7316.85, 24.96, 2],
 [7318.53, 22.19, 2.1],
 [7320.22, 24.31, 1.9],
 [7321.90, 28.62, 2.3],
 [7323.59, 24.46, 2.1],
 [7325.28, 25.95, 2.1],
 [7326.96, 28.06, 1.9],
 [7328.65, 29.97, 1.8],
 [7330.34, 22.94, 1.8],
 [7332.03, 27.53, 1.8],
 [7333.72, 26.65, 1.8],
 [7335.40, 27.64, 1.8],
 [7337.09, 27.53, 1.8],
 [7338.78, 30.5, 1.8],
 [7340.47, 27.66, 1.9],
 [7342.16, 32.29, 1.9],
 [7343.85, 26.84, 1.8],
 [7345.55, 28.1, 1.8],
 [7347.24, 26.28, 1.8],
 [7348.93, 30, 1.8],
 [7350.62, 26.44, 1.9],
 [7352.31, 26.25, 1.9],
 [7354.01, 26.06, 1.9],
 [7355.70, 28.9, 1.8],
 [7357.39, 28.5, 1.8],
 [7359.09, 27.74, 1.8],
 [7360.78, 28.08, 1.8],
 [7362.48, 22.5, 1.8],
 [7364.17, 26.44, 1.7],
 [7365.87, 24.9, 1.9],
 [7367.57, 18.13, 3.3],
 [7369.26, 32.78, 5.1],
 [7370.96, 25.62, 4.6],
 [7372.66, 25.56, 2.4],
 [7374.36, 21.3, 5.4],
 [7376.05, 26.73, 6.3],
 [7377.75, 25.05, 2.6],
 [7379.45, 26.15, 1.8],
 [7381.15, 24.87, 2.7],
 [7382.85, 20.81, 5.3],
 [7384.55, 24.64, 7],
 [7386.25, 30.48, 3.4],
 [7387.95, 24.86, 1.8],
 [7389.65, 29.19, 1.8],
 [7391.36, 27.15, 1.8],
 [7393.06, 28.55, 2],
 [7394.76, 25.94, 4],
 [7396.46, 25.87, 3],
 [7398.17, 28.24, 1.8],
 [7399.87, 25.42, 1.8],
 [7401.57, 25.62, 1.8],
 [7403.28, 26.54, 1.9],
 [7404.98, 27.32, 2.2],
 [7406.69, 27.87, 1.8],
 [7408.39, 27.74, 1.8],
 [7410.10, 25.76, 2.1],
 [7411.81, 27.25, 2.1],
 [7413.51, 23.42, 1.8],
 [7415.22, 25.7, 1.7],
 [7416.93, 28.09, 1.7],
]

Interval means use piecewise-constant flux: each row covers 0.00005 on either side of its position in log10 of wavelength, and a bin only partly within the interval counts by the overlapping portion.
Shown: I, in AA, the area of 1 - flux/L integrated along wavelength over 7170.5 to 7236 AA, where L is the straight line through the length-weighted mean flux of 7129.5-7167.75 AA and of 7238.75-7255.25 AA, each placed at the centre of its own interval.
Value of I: 2.9 AA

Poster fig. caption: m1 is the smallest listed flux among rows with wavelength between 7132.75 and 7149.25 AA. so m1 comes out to 23.1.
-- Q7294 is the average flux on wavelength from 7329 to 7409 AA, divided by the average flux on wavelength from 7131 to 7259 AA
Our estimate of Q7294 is 1.04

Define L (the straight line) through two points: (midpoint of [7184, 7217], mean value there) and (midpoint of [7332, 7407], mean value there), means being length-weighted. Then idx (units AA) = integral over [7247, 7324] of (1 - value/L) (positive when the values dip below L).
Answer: -2.0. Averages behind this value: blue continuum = 24.8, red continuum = 26.7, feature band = 26.4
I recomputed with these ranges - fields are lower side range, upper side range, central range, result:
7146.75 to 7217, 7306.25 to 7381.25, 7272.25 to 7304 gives 1.4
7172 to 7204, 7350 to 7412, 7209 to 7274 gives -4.7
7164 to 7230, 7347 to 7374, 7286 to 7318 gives 1.5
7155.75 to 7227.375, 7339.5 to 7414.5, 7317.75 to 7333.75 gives 0.0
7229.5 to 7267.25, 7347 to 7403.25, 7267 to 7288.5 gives 1.4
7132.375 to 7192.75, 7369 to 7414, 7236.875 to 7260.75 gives -1.7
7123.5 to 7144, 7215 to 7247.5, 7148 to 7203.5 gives 1.0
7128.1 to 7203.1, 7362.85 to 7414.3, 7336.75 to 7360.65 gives -2.1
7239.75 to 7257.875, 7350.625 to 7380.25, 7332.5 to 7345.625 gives -1.0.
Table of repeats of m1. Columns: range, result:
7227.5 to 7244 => 24.55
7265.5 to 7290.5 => 20.02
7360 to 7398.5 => 18.13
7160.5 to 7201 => 20.32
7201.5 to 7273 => 21.5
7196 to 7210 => 23.18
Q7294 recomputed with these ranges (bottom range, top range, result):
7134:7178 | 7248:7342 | 1.06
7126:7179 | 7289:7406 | 1.05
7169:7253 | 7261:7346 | 1.03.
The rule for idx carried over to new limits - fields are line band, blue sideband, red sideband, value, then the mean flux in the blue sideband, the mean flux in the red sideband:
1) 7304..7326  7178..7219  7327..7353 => 1.15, 24.8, 27.8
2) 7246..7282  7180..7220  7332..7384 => -3.70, 24.9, 26.5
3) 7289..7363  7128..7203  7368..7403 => -1.40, 24.9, 26.2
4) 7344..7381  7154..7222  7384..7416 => 0.27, 25.1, 26.7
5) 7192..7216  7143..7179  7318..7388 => 0.68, 25.2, 26.5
